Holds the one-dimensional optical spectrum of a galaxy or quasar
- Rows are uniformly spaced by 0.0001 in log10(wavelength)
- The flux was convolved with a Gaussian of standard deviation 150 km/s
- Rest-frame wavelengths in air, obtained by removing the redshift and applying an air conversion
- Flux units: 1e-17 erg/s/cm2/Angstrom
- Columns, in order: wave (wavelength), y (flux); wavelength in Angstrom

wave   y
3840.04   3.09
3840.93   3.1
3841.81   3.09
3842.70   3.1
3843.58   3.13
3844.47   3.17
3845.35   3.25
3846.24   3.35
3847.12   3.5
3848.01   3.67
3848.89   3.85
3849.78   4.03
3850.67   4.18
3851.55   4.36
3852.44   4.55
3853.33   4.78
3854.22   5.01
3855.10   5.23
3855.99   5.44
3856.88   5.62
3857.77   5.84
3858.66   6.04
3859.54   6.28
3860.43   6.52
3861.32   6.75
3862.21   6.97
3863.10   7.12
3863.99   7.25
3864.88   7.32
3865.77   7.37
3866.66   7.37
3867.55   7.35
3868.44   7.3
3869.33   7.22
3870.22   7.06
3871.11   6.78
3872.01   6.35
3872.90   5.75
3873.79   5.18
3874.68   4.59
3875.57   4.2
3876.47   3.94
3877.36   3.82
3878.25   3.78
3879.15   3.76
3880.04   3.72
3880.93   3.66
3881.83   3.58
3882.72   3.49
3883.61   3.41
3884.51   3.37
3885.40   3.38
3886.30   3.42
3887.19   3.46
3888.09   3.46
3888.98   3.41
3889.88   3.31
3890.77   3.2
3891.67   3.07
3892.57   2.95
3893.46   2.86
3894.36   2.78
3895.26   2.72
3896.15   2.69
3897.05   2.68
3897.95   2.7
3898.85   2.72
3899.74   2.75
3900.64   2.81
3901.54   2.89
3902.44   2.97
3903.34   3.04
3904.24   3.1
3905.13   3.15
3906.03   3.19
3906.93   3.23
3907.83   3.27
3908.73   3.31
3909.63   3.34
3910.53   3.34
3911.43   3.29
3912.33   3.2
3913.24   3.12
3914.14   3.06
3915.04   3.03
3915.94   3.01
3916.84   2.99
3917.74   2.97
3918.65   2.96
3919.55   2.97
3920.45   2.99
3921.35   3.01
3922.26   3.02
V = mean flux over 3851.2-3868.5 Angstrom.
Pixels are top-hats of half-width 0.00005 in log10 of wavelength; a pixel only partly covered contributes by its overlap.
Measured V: 6.21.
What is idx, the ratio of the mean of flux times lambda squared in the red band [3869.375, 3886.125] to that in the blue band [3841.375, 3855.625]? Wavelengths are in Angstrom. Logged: 1.17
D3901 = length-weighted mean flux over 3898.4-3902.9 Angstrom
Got 2.83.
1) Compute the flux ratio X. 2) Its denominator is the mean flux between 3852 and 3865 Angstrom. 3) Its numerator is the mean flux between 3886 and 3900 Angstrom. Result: 0.5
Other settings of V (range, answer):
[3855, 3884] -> 5.65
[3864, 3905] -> 4.17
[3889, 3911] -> 3.01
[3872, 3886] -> 4.05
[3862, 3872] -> 7.16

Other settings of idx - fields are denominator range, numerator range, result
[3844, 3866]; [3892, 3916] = 0.59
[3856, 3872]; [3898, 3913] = 0.47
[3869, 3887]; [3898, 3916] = 0.70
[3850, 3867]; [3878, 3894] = 0.58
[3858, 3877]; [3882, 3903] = 0.49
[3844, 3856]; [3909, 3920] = 0.78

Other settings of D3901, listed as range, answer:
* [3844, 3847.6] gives 3.32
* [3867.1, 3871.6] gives 7.13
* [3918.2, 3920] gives 2.97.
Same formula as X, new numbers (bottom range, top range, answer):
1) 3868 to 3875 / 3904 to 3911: 0.52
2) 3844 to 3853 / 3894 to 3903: 0.73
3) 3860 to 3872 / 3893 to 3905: 0.40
